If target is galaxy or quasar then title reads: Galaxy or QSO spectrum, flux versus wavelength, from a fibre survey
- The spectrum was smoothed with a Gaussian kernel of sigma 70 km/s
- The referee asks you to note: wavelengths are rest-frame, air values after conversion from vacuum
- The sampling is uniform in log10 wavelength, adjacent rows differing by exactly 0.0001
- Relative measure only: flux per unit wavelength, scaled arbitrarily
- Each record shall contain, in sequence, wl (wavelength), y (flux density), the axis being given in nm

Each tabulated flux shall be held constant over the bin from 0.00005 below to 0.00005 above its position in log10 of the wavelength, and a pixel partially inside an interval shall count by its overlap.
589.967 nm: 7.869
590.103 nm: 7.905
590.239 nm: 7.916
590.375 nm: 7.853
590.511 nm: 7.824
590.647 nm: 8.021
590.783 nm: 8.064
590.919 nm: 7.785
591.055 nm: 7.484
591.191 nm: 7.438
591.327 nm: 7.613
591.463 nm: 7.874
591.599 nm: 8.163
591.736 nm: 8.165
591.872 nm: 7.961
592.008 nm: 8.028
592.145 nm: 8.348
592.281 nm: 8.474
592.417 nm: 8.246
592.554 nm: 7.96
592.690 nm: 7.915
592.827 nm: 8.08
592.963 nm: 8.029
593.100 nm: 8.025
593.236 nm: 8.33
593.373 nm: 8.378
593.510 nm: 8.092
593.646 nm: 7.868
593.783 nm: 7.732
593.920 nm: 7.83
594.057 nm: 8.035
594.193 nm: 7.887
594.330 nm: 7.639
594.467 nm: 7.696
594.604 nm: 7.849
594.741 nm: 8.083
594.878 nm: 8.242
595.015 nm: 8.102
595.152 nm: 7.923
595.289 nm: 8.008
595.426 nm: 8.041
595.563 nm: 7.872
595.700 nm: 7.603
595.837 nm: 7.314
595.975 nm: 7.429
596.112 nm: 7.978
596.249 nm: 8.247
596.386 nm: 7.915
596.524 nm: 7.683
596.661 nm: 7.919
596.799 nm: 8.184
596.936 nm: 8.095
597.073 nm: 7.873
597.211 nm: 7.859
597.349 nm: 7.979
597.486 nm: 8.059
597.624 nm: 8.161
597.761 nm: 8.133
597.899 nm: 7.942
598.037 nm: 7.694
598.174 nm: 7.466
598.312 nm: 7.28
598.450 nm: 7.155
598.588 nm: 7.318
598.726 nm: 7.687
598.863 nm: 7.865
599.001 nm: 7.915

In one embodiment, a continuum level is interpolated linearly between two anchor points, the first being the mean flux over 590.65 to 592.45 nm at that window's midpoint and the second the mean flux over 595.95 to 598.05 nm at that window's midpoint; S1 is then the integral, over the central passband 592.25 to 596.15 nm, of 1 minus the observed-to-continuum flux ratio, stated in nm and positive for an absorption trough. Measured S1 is 0.01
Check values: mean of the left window 7.97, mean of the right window 7.96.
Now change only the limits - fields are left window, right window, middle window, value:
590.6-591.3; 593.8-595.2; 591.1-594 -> -0.073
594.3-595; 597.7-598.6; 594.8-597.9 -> -0.073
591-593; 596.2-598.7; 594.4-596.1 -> 0.008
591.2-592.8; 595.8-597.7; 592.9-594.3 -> -0.002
